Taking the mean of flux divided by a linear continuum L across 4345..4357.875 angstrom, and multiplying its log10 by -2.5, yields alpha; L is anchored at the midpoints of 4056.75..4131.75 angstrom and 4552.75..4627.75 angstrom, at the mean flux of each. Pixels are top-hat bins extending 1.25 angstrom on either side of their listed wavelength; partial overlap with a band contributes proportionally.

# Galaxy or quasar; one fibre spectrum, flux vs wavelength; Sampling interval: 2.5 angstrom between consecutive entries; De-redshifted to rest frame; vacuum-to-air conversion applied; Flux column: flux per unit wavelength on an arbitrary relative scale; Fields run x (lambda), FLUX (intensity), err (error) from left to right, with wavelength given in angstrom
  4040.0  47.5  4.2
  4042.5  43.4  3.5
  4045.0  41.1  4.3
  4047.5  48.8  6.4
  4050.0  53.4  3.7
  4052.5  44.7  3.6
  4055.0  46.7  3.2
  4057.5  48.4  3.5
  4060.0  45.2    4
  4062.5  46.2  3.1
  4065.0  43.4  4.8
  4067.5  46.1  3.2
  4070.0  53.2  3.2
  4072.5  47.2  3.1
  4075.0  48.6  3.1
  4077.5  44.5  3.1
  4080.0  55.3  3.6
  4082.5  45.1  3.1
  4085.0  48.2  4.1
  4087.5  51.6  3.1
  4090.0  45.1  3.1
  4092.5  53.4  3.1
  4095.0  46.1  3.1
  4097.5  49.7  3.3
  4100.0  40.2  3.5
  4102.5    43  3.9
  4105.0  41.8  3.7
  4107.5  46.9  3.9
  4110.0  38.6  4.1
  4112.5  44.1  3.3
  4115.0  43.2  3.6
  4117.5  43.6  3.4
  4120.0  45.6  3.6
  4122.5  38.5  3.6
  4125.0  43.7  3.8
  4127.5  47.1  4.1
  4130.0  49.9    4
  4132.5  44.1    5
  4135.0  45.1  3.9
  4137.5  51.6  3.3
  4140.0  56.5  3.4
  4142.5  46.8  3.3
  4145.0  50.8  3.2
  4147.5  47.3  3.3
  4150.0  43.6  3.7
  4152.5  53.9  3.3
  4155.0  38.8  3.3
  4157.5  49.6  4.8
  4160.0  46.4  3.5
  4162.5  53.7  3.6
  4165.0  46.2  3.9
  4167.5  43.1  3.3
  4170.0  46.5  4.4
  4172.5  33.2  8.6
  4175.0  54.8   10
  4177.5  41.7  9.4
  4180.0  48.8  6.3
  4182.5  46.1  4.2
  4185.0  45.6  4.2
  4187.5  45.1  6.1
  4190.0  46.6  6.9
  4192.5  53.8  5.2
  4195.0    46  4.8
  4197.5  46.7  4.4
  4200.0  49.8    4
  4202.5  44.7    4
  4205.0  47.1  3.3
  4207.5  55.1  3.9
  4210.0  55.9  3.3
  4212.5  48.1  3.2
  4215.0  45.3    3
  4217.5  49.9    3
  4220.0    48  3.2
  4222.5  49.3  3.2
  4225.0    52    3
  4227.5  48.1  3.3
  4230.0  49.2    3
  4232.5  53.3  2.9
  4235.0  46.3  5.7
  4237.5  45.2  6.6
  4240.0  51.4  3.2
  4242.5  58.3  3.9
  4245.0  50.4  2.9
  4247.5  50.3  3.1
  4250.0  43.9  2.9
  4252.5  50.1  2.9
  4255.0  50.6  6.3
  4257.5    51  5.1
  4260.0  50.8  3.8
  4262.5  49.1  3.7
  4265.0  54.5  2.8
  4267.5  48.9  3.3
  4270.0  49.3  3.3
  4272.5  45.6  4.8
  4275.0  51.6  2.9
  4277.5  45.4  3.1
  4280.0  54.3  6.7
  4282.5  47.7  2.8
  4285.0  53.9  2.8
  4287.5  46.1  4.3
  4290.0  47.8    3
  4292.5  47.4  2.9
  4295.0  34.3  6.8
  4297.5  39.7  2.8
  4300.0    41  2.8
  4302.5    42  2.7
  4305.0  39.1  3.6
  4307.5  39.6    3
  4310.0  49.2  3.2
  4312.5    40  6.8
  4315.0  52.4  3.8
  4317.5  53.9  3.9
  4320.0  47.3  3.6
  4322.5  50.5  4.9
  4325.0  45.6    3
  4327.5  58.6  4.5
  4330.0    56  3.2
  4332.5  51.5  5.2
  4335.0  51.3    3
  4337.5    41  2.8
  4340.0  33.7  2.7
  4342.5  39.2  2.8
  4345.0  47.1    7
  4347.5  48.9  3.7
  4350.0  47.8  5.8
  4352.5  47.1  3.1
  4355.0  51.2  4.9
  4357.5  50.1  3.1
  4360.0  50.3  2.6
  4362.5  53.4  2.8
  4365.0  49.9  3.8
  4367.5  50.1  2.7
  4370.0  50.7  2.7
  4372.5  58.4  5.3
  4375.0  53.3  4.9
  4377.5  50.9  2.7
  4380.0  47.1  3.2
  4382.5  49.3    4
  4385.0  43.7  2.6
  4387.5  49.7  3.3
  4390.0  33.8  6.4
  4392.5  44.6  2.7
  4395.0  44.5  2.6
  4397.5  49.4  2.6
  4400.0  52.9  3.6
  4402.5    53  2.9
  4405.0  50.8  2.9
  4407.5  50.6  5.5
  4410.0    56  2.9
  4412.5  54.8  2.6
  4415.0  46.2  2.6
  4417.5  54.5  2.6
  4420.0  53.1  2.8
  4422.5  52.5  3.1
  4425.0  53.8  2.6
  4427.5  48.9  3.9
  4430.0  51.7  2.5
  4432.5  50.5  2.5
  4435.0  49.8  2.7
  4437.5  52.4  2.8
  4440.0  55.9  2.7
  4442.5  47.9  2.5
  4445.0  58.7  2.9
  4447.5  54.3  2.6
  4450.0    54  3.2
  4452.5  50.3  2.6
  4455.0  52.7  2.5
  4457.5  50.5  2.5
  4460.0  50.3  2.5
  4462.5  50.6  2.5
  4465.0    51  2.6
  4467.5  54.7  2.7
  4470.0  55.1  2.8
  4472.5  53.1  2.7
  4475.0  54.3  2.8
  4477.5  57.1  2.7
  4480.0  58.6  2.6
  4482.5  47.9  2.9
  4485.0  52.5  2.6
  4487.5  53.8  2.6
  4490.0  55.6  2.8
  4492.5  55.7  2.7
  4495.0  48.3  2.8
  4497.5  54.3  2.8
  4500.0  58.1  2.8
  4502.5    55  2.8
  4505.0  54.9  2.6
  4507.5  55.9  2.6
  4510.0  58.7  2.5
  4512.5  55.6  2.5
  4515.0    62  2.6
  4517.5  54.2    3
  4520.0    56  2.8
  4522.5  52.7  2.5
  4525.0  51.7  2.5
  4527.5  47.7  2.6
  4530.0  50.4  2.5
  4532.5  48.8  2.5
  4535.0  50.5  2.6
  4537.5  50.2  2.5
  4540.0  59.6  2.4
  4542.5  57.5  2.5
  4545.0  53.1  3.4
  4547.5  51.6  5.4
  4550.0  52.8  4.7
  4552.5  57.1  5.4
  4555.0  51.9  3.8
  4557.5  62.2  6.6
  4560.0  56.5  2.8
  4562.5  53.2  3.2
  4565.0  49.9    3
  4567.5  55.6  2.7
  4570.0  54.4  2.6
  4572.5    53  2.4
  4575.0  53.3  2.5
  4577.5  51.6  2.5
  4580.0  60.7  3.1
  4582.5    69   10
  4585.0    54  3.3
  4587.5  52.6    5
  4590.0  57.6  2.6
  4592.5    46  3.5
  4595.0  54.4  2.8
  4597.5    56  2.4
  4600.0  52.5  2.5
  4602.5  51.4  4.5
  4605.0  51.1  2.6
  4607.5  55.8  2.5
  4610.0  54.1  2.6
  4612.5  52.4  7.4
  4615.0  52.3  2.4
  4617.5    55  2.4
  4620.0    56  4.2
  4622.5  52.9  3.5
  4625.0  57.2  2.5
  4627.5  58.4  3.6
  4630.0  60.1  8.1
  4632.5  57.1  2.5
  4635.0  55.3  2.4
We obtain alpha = 0.04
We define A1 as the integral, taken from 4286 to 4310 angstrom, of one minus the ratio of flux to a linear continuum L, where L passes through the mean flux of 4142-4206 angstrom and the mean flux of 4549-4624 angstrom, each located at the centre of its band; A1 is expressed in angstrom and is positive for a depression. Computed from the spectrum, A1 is 3.3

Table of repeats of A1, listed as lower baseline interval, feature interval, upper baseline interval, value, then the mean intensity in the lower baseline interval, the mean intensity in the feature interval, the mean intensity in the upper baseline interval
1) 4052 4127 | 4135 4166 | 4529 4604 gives -1.1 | 46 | 48.6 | 54.2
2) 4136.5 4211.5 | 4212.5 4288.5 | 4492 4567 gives -0.7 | 47.8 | 49.6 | 54.2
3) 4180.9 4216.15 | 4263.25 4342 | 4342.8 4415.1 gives 3.1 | 48.3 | 47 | 49.4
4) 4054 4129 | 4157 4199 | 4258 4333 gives 0.1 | 46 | 46.7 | 47.8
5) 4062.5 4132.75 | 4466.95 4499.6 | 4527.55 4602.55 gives -0.8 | 46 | 54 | 54.2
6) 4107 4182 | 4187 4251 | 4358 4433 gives -2.6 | 46.1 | 49.3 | 50.3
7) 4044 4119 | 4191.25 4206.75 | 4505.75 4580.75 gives 0.1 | 46.5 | 48.2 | 54.2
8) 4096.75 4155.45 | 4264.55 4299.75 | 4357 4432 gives 0.8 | 45.7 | 47.3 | 50.3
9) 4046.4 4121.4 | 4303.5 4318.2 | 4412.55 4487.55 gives 1.5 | 46.6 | 45.3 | 52.6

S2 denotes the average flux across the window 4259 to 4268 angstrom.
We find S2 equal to 51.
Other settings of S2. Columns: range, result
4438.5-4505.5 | 53.5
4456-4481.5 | 53.5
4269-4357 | 46.8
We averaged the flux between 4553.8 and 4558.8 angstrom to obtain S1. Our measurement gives 57.1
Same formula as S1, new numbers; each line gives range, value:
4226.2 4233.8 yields 50.2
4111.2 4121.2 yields 44.1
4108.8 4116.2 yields 42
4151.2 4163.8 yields 48.5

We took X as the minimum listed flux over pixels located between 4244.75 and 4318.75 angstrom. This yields 34.3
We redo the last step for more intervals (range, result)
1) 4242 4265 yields 43.9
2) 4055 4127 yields 38.5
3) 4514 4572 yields 47.7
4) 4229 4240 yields 45.2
